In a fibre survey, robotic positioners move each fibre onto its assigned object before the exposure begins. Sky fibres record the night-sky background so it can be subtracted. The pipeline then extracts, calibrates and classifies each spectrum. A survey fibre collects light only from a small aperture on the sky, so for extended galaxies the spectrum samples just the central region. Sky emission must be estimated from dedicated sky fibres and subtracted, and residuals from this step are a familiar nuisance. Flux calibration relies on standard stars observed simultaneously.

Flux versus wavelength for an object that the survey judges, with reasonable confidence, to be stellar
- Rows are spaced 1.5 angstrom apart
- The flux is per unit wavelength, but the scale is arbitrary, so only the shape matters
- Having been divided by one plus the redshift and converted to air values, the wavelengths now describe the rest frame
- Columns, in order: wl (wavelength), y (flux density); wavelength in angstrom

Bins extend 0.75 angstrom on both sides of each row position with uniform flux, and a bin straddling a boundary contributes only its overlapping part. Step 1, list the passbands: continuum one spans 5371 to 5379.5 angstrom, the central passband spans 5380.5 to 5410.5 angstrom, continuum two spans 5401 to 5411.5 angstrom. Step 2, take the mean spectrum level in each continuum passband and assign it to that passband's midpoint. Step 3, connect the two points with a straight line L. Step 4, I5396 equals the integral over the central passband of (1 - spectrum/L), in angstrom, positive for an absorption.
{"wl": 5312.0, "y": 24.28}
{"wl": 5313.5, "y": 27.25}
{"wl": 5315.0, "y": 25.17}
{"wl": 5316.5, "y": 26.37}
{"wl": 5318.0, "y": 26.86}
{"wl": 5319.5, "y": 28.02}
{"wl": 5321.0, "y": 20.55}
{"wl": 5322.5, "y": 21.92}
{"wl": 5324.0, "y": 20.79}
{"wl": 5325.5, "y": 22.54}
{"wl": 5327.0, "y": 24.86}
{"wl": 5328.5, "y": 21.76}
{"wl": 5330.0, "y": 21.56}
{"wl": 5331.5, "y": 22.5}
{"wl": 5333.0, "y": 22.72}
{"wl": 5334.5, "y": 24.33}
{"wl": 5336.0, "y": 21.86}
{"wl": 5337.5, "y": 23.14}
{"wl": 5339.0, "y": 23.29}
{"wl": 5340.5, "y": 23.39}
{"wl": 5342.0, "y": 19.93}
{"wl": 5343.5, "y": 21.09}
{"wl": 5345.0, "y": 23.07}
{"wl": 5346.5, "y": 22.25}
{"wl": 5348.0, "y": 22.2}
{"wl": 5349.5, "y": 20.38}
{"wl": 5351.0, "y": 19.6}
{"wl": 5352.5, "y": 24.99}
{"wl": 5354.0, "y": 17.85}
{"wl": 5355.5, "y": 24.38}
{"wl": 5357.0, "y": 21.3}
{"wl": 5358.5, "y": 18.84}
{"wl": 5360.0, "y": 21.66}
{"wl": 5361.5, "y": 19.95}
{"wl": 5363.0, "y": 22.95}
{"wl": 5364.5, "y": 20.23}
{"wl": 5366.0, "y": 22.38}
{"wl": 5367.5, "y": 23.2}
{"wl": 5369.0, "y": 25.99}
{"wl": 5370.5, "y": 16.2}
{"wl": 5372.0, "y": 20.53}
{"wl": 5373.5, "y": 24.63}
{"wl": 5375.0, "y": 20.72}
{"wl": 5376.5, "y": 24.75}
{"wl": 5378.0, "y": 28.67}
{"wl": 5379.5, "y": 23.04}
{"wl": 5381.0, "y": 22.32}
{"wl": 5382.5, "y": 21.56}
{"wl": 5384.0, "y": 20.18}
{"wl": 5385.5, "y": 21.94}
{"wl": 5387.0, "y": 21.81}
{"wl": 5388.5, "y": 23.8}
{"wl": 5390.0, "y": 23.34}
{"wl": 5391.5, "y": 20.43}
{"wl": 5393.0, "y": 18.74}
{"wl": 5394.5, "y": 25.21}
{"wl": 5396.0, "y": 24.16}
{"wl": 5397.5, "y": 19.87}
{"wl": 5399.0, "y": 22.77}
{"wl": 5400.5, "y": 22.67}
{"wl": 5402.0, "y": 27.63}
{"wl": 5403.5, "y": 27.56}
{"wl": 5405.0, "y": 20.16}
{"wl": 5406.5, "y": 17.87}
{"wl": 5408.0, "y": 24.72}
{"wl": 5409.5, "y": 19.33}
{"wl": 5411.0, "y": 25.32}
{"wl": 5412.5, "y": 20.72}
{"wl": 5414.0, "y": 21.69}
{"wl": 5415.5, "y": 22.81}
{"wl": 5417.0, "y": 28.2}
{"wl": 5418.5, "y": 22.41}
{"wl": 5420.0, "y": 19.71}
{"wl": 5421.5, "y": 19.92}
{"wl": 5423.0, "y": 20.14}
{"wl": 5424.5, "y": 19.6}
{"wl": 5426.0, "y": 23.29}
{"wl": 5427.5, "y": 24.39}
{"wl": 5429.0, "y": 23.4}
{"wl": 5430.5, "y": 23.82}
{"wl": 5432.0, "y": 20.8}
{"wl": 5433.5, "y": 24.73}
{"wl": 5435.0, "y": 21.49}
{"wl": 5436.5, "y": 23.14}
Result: 1.3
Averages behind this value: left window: 23.6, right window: 23.2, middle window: 22.3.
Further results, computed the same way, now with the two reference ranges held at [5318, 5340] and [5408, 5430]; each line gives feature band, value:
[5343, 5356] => 0.6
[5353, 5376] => 1.3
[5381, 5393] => 0.5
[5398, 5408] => -0.3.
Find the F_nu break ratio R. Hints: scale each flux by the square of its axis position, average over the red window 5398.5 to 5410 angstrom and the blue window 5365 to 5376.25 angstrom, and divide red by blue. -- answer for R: 1.05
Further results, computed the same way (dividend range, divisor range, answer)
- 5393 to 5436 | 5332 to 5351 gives 1.05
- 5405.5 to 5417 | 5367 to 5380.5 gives 0.97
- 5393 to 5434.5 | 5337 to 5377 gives 1.06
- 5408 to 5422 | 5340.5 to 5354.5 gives 1.07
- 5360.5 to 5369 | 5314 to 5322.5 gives 0.90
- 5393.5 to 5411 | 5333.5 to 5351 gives 1.06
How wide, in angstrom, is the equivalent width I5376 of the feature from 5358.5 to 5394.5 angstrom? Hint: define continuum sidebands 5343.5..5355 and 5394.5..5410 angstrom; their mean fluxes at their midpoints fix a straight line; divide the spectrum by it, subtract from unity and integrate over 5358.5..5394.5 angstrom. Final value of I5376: 0.12 angstrom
